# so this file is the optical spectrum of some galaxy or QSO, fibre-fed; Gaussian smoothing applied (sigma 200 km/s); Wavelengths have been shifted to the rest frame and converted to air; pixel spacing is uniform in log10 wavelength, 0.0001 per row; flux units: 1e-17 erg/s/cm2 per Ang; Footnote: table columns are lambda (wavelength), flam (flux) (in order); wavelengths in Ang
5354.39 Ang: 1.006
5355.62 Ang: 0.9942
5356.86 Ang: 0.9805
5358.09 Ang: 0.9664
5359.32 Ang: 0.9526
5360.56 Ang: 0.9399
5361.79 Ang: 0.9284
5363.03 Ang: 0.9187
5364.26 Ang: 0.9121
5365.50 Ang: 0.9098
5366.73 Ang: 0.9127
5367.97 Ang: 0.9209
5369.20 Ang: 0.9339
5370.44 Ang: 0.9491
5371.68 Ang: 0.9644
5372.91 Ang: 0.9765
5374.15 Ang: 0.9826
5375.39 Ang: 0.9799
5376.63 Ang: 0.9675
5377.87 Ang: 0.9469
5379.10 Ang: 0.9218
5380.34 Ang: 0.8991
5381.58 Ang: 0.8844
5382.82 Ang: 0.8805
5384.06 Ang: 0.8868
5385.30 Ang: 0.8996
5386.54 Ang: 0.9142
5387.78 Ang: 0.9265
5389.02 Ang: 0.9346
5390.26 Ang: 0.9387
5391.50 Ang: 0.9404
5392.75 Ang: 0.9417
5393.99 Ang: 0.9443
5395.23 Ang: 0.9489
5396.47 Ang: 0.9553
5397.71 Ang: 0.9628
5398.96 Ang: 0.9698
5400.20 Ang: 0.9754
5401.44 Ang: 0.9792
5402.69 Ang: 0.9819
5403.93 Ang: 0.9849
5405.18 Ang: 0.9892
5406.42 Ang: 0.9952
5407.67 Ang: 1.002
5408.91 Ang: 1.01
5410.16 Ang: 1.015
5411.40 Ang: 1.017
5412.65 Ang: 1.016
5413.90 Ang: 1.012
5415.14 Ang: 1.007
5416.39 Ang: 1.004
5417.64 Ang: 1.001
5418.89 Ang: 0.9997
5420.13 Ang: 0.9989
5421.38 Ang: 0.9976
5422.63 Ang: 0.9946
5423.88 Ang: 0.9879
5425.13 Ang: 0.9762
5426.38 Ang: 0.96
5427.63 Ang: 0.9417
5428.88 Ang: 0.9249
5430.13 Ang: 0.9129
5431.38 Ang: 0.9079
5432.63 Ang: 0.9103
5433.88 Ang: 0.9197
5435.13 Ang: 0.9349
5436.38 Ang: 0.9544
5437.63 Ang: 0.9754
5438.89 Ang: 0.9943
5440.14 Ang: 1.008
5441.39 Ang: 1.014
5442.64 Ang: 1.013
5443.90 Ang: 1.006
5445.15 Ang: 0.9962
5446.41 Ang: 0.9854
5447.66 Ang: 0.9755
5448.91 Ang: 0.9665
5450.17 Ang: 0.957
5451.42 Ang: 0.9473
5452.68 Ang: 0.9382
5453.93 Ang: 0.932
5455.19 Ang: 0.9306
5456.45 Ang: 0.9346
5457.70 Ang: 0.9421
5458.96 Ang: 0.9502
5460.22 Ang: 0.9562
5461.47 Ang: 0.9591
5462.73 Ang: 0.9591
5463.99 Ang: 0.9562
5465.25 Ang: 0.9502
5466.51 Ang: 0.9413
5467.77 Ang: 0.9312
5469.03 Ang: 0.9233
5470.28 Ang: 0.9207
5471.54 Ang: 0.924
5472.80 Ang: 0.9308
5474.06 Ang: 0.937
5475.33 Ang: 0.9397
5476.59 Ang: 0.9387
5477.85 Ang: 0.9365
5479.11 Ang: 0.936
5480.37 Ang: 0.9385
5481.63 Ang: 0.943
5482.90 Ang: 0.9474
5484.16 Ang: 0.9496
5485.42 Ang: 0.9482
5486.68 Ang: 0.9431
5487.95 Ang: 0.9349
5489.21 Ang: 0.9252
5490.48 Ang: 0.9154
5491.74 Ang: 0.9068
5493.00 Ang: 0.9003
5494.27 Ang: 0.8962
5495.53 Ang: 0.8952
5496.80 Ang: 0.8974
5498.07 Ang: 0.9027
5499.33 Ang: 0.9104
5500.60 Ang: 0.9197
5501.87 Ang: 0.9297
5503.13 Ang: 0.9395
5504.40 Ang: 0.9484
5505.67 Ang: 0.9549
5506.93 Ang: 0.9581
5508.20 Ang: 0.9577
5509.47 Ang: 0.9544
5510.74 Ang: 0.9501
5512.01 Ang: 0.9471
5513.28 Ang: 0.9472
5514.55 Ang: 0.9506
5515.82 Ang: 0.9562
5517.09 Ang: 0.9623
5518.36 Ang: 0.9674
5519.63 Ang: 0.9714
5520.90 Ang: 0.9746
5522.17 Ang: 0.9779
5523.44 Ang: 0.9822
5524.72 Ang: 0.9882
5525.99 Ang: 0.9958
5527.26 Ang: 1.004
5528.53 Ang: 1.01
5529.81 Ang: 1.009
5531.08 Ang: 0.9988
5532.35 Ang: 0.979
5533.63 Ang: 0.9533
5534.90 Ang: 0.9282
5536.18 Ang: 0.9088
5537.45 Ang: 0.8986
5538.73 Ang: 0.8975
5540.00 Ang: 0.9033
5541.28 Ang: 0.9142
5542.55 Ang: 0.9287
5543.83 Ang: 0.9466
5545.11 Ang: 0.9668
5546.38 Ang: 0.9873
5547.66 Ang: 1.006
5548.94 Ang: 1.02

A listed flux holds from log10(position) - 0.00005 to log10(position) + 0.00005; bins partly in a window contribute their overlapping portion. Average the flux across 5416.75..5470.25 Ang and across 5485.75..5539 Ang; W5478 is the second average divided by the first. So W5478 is 0.99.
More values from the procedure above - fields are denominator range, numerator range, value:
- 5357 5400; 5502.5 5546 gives 1.02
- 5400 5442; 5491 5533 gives 0.97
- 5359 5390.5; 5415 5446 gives 1.05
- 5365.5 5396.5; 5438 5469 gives 1.03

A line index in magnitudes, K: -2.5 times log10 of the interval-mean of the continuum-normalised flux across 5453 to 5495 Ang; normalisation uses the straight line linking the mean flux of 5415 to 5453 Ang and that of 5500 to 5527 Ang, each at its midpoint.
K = 0.03 mag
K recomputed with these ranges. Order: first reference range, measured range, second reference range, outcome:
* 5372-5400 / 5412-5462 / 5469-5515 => -0.038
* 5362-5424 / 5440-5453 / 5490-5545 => -0.033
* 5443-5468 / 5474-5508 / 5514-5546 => 0.033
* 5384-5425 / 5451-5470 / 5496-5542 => 0.023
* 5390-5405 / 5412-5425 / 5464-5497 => -0.052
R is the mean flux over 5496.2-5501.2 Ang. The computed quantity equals 0.907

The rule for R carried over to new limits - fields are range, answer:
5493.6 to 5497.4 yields 0.895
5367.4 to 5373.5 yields 0.95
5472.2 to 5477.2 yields 0.935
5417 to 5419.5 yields 0.998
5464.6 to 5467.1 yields 0.945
